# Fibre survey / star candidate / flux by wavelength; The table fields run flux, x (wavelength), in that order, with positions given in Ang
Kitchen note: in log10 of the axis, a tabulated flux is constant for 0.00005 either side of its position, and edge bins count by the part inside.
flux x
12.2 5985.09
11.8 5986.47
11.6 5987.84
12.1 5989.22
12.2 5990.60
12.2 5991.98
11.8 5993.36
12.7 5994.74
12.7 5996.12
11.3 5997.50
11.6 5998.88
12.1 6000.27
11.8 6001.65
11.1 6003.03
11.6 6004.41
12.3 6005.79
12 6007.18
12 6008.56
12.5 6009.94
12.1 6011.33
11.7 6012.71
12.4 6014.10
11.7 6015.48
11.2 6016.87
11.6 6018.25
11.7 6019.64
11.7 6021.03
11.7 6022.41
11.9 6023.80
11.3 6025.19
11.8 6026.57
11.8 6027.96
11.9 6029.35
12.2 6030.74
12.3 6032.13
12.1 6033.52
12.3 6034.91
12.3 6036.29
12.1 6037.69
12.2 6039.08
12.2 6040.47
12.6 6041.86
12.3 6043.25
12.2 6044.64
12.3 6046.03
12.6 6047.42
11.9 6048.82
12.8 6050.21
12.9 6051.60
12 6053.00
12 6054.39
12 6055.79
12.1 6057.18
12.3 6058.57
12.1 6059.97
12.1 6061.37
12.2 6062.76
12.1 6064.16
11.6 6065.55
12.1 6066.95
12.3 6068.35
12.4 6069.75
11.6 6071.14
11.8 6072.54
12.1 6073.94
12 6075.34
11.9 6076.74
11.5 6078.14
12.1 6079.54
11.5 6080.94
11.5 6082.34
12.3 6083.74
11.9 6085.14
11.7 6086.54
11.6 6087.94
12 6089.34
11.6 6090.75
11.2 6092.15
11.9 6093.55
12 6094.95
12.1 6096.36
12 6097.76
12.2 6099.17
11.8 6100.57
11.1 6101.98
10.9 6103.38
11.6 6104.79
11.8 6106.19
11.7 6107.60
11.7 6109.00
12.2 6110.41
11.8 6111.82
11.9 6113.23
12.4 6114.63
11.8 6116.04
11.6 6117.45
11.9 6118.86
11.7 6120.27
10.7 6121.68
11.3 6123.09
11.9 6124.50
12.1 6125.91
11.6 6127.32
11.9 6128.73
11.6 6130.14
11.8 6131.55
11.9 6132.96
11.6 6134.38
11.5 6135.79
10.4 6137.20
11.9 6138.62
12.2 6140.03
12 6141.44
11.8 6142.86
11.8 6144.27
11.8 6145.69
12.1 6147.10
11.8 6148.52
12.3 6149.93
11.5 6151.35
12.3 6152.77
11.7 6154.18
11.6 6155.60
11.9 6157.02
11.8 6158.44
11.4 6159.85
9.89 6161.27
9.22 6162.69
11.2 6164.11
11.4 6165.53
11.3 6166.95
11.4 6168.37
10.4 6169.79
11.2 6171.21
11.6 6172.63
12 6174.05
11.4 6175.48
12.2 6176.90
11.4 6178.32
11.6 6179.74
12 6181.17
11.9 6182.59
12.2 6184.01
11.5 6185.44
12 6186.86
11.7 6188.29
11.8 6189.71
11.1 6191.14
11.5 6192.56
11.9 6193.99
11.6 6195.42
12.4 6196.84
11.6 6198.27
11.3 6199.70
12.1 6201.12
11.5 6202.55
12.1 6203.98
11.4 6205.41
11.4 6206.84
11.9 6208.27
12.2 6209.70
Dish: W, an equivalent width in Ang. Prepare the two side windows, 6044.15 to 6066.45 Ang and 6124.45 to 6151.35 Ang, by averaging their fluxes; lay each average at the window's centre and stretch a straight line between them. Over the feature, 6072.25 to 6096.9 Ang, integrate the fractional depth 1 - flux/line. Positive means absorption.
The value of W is 0.5 Ang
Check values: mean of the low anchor 12.2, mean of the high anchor 11.8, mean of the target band 11.8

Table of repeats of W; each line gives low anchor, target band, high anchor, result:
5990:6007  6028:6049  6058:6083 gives -0.49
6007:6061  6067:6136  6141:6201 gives 0.31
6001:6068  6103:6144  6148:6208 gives 0.13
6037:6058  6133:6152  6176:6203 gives 0.28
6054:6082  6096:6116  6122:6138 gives -0.10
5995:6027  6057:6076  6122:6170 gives -0.56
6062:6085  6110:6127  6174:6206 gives 0.14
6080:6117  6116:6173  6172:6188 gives 1.26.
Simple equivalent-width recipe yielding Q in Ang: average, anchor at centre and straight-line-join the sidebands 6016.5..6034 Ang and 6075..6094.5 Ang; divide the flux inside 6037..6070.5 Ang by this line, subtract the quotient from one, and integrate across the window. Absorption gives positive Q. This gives -1.3 Ang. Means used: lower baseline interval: 11.8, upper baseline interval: 11.8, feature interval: 12.2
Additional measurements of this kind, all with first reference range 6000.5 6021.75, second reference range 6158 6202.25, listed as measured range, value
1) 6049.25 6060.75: -0.5 Ang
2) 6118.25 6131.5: 0.0 Ang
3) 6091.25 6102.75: -0.1 Ang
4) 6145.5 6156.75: -0.3 Ang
